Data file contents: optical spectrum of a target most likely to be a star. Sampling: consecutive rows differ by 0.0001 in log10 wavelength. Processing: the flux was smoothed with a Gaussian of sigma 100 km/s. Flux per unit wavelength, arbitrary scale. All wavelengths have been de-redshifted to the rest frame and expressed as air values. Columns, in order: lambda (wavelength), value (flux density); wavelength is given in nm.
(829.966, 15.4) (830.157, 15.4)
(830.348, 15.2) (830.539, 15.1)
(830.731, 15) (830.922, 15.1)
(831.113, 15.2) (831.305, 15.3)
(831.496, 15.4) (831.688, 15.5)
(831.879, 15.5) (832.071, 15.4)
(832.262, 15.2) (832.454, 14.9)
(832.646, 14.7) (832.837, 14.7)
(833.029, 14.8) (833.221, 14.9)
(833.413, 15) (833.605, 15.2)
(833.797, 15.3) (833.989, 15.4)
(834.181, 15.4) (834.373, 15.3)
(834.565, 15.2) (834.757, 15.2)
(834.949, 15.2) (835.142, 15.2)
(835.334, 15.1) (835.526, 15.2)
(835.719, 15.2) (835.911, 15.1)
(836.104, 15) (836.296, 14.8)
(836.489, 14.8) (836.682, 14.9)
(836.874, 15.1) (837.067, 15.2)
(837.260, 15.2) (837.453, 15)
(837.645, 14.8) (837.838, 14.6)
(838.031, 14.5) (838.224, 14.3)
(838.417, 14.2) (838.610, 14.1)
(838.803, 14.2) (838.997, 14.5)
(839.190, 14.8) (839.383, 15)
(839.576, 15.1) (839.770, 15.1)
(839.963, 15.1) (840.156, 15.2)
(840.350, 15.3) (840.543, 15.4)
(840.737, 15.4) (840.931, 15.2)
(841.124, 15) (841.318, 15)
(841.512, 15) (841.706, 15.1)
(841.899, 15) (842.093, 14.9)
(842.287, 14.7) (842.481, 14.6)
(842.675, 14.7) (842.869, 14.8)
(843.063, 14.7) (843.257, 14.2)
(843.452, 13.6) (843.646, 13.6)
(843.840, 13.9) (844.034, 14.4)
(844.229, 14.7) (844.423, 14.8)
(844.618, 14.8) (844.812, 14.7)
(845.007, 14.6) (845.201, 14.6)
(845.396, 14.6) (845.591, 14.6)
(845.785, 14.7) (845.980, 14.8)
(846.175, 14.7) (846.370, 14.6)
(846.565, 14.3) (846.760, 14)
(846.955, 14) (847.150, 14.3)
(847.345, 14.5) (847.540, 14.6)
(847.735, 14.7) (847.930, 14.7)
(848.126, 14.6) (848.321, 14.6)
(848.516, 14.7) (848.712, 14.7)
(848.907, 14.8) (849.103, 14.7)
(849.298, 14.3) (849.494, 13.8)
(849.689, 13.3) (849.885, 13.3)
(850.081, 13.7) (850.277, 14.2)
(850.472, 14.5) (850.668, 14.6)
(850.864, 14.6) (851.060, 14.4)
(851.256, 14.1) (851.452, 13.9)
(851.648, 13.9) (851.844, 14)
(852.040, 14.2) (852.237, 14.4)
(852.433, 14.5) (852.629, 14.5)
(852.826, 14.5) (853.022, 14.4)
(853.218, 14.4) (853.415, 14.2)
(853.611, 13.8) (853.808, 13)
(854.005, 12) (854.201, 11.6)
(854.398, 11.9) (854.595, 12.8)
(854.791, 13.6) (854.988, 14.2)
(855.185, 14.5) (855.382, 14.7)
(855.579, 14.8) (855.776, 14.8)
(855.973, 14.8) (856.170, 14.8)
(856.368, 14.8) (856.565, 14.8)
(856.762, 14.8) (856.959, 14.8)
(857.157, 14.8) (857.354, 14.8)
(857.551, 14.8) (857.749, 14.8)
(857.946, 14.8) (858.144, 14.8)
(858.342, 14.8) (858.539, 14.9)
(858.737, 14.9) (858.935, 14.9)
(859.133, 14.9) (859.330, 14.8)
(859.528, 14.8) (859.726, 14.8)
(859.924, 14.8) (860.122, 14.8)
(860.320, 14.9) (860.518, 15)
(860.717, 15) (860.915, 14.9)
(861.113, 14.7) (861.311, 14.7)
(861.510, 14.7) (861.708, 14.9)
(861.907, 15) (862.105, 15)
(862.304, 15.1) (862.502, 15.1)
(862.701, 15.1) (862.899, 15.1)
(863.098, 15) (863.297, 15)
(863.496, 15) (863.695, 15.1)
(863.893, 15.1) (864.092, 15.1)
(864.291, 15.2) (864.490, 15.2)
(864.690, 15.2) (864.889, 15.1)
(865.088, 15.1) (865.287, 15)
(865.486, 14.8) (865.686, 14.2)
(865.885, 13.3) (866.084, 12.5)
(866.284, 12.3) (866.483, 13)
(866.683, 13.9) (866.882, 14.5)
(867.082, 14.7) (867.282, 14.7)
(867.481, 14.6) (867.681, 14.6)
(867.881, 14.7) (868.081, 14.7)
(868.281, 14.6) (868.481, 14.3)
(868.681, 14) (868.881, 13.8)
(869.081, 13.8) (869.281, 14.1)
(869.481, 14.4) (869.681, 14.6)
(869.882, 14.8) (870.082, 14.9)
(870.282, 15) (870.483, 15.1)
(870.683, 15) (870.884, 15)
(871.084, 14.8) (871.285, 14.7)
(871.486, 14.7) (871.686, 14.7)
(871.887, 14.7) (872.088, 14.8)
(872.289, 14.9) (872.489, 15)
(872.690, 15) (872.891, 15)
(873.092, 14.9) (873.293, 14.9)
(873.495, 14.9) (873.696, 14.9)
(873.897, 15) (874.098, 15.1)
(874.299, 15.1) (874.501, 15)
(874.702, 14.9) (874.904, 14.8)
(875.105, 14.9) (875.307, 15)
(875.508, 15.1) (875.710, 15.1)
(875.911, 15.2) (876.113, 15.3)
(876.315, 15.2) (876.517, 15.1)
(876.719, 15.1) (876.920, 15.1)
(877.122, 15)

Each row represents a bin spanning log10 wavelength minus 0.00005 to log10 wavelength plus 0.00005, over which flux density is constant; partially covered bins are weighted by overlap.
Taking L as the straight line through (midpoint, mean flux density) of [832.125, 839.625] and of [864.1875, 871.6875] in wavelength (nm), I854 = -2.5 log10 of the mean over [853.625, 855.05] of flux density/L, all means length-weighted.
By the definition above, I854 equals 0.151 mag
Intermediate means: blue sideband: 14.9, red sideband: 14.5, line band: 12.8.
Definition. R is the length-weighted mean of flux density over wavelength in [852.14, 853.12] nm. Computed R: 14.5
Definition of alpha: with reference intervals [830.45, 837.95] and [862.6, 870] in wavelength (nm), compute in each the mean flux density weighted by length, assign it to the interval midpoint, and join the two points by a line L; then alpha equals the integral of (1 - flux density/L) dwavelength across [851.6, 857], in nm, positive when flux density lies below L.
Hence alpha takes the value 0.25 nm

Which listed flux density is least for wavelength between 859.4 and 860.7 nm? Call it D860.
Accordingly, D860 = 14.8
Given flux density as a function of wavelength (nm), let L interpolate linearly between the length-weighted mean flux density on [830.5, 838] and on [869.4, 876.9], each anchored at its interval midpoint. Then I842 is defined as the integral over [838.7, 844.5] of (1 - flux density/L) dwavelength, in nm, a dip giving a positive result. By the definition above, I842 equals 0.12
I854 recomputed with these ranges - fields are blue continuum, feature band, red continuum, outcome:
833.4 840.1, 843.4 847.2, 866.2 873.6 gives 0.031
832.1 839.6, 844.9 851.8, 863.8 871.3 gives 0.029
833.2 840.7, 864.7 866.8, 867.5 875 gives 0.059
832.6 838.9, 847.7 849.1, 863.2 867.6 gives 0.005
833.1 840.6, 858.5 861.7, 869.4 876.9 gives 0.008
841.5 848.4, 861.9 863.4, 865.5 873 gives -0.044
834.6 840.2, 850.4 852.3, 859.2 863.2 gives 0.049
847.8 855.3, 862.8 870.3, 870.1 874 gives 0.012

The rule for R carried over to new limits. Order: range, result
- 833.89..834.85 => 15.3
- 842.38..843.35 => 14.6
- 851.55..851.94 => 14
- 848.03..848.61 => 14.6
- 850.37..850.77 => 14.6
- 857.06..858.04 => 14.8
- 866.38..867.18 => 14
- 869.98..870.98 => 15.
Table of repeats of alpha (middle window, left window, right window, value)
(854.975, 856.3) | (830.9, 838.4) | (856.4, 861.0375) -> 0.02 nm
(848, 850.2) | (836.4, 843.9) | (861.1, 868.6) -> 0.07 nm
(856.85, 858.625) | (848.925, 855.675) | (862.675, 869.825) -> -0.08 nm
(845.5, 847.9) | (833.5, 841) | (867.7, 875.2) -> 0.07 nm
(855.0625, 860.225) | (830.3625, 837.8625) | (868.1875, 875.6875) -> 0.03 nm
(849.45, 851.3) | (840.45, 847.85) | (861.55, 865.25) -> 0.09 nm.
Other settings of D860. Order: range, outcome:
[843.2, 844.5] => 13.6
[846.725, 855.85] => 11.6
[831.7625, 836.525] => 14.7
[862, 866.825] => 12.3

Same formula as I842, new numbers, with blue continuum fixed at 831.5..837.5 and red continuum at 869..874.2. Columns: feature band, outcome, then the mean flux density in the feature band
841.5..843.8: 0.08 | 14.5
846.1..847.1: 0.05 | 14.3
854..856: 0.17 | 13.6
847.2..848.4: 0.03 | 14.6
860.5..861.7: 0.01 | 14.8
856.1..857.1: 0.01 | 14.8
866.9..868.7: 0.03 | 14.6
